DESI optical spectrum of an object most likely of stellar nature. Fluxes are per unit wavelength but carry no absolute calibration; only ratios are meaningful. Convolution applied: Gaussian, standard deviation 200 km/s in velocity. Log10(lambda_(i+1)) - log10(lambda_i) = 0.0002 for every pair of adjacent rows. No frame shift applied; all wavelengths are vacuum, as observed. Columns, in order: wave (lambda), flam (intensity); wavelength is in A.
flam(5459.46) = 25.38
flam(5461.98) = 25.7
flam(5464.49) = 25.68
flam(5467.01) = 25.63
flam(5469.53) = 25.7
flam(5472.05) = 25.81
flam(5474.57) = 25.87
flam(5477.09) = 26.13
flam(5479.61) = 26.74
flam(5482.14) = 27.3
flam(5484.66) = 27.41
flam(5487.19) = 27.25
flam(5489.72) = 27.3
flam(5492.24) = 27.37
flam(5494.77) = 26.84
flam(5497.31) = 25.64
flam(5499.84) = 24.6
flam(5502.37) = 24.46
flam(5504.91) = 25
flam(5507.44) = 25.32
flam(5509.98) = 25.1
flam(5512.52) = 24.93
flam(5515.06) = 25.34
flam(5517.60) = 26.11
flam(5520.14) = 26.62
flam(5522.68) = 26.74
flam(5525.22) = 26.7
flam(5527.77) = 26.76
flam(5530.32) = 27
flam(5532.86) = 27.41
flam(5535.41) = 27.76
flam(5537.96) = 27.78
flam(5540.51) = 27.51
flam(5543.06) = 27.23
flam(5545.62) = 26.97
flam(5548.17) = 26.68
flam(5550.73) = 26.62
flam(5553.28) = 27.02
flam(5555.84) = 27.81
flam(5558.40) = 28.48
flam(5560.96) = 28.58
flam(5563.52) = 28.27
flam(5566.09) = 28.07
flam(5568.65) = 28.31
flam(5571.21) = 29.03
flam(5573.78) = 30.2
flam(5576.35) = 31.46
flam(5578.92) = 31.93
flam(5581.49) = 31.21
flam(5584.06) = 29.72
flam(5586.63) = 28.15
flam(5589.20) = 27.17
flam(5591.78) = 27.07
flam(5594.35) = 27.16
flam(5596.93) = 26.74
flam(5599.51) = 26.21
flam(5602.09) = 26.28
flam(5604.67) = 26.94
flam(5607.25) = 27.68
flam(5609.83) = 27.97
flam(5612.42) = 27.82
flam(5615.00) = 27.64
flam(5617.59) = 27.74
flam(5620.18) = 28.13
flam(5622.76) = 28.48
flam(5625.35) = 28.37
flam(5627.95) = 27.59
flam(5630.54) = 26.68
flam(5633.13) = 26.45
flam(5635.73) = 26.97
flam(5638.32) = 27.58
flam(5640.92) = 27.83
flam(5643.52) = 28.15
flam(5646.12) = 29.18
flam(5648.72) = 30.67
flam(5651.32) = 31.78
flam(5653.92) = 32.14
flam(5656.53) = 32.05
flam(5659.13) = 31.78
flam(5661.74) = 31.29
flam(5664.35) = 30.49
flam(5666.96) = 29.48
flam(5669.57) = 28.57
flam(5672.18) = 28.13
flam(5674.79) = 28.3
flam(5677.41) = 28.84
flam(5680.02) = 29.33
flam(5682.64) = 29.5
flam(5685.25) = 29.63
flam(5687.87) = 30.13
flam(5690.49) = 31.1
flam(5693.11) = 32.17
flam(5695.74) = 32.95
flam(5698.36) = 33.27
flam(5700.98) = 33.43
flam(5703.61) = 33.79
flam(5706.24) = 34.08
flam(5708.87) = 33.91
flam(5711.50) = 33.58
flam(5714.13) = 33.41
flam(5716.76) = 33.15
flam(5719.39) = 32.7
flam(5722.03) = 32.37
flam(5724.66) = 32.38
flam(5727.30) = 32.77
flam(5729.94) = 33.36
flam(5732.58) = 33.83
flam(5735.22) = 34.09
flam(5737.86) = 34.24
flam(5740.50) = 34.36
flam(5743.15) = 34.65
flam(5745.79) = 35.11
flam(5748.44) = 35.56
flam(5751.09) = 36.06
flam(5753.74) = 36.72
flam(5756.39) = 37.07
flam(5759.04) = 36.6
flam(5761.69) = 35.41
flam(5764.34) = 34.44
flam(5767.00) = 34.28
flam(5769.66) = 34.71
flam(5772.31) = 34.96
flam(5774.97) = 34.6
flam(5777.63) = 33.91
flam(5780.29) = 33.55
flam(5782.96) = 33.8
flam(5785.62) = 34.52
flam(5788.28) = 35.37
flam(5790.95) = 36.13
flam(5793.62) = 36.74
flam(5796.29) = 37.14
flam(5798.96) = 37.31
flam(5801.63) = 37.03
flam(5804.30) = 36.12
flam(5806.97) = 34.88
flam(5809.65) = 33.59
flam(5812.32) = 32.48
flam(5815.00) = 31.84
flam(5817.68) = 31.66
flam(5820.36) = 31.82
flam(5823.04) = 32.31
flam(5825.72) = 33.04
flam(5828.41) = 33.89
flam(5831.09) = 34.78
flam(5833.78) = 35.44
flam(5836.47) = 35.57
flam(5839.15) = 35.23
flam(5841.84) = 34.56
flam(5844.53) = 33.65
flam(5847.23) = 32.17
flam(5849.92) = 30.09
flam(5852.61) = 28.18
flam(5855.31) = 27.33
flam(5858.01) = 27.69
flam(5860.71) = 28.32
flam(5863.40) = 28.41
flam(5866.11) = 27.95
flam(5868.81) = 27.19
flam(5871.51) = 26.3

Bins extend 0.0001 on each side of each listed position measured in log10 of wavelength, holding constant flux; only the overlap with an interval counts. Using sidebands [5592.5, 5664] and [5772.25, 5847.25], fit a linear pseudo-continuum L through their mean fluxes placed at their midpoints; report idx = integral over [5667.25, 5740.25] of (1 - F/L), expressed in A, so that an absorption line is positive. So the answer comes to -2.38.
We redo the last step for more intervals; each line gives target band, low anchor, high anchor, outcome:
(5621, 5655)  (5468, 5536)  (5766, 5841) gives 1.6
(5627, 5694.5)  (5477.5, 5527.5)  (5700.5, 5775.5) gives 4.7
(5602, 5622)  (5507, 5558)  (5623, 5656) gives 0.4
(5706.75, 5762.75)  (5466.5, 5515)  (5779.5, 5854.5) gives -4.1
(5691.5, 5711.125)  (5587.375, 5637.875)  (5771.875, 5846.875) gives -1.8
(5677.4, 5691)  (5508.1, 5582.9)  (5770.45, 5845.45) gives 0.7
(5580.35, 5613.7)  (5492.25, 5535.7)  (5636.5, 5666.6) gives 1.0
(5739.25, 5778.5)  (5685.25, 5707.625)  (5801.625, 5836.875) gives -2.6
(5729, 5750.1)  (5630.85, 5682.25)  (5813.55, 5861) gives -2.6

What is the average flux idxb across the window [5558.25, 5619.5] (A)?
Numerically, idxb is 28.3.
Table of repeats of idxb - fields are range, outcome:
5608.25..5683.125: 28.9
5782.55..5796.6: 35.6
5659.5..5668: 30.6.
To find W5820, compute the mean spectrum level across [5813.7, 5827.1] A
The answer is 32.1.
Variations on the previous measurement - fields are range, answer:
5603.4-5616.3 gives 27.6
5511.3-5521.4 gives 25.8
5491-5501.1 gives 26.1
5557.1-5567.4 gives 28.3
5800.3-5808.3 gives 36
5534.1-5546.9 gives 27.4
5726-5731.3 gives 33.1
